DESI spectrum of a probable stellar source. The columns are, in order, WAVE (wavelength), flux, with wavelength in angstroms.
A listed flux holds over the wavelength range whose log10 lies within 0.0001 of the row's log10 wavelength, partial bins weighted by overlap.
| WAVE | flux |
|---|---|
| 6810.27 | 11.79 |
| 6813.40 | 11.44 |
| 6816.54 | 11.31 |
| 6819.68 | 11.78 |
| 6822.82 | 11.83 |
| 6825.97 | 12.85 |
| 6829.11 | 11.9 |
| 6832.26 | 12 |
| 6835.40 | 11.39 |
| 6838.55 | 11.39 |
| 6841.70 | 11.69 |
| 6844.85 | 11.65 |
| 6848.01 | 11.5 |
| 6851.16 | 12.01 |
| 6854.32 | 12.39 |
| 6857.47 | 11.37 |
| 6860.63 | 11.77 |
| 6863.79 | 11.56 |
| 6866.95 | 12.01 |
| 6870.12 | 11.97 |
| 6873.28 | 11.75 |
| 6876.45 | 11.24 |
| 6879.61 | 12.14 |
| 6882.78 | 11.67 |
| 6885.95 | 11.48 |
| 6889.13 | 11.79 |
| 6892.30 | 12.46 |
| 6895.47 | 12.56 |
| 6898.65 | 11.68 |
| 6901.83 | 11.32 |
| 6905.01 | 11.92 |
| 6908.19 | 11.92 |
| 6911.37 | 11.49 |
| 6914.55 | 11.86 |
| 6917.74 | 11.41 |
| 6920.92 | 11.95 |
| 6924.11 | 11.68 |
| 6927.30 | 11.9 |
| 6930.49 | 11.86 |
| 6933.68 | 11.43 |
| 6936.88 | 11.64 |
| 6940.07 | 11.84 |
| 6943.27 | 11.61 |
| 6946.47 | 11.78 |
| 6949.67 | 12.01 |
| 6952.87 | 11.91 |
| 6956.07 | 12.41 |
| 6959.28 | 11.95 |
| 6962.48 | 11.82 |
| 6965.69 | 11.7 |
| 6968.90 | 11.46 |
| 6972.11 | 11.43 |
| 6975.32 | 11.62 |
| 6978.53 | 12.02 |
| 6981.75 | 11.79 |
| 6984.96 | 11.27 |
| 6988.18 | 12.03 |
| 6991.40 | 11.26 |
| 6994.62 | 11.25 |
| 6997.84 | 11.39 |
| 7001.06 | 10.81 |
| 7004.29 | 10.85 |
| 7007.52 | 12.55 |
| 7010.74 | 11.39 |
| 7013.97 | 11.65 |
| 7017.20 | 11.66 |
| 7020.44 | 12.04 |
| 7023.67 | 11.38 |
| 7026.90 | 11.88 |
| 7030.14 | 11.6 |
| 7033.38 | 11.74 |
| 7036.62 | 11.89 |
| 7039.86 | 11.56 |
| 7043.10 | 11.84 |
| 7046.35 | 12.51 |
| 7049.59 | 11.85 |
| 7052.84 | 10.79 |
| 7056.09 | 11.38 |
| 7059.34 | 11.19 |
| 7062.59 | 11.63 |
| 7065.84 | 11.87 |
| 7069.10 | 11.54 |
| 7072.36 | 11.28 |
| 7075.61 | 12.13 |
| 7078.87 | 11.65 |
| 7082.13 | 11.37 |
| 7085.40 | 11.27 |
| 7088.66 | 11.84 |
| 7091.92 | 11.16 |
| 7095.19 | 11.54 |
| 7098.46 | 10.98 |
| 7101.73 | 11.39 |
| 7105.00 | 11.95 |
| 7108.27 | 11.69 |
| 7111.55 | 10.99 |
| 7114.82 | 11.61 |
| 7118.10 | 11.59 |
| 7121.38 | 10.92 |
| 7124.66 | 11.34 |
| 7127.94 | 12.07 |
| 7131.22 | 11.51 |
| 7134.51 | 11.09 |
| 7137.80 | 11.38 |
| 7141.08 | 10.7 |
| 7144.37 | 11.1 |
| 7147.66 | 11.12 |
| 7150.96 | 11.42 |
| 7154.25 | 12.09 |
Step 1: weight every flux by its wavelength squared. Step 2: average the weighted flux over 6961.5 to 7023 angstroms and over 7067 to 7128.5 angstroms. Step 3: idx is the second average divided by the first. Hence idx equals 1.02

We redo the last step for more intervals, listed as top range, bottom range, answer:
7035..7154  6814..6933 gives 1.04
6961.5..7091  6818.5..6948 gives 1.03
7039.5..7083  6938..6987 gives 1.01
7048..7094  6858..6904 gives 1.03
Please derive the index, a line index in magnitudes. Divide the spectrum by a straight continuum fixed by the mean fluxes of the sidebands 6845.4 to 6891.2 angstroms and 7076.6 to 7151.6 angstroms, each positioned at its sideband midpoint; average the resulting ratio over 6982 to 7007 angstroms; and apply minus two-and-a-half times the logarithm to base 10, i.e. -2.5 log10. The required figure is 0.02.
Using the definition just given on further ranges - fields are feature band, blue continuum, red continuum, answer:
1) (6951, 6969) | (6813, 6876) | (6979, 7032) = -0.03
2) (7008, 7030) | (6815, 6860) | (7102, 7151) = -0.02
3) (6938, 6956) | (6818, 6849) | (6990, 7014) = -0.03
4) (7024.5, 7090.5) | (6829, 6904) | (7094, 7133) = -0.01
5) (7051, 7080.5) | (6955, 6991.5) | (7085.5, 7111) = 0.00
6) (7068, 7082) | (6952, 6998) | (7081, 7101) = -0.02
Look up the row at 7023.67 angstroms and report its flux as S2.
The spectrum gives 11.38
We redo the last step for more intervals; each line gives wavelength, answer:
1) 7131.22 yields 11.51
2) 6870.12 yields 11.97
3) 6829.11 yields 11.9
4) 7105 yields 11.95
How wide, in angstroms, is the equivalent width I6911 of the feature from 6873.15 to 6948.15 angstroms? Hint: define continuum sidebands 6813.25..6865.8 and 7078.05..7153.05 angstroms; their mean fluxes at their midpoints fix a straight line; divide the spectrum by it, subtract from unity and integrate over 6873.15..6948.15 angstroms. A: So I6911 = -0.6 angstroms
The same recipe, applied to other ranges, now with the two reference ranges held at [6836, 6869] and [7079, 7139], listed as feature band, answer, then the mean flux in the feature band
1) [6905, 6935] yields -0.2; 11.7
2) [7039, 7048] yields -0.4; 12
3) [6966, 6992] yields -0.1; 11.6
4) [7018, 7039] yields -0.4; 11.7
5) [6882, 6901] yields -0.4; 11.9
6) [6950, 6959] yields -0.4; 12.1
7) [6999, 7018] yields 0.1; 11.5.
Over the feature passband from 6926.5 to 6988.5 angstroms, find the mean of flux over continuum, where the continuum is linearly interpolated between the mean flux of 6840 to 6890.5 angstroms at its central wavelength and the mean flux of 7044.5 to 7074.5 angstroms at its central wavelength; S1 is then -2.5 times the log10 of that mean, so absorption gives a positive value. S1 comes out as -0.01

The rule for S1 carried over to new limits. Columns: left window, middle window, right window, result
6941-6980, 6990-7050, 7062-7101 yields 0.003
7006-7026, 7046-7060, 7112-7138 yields 0.017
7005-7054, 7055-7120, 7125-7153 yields 0.001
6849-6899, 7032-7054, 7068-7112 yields -0.017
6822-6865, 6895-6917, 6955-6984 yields 0.003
